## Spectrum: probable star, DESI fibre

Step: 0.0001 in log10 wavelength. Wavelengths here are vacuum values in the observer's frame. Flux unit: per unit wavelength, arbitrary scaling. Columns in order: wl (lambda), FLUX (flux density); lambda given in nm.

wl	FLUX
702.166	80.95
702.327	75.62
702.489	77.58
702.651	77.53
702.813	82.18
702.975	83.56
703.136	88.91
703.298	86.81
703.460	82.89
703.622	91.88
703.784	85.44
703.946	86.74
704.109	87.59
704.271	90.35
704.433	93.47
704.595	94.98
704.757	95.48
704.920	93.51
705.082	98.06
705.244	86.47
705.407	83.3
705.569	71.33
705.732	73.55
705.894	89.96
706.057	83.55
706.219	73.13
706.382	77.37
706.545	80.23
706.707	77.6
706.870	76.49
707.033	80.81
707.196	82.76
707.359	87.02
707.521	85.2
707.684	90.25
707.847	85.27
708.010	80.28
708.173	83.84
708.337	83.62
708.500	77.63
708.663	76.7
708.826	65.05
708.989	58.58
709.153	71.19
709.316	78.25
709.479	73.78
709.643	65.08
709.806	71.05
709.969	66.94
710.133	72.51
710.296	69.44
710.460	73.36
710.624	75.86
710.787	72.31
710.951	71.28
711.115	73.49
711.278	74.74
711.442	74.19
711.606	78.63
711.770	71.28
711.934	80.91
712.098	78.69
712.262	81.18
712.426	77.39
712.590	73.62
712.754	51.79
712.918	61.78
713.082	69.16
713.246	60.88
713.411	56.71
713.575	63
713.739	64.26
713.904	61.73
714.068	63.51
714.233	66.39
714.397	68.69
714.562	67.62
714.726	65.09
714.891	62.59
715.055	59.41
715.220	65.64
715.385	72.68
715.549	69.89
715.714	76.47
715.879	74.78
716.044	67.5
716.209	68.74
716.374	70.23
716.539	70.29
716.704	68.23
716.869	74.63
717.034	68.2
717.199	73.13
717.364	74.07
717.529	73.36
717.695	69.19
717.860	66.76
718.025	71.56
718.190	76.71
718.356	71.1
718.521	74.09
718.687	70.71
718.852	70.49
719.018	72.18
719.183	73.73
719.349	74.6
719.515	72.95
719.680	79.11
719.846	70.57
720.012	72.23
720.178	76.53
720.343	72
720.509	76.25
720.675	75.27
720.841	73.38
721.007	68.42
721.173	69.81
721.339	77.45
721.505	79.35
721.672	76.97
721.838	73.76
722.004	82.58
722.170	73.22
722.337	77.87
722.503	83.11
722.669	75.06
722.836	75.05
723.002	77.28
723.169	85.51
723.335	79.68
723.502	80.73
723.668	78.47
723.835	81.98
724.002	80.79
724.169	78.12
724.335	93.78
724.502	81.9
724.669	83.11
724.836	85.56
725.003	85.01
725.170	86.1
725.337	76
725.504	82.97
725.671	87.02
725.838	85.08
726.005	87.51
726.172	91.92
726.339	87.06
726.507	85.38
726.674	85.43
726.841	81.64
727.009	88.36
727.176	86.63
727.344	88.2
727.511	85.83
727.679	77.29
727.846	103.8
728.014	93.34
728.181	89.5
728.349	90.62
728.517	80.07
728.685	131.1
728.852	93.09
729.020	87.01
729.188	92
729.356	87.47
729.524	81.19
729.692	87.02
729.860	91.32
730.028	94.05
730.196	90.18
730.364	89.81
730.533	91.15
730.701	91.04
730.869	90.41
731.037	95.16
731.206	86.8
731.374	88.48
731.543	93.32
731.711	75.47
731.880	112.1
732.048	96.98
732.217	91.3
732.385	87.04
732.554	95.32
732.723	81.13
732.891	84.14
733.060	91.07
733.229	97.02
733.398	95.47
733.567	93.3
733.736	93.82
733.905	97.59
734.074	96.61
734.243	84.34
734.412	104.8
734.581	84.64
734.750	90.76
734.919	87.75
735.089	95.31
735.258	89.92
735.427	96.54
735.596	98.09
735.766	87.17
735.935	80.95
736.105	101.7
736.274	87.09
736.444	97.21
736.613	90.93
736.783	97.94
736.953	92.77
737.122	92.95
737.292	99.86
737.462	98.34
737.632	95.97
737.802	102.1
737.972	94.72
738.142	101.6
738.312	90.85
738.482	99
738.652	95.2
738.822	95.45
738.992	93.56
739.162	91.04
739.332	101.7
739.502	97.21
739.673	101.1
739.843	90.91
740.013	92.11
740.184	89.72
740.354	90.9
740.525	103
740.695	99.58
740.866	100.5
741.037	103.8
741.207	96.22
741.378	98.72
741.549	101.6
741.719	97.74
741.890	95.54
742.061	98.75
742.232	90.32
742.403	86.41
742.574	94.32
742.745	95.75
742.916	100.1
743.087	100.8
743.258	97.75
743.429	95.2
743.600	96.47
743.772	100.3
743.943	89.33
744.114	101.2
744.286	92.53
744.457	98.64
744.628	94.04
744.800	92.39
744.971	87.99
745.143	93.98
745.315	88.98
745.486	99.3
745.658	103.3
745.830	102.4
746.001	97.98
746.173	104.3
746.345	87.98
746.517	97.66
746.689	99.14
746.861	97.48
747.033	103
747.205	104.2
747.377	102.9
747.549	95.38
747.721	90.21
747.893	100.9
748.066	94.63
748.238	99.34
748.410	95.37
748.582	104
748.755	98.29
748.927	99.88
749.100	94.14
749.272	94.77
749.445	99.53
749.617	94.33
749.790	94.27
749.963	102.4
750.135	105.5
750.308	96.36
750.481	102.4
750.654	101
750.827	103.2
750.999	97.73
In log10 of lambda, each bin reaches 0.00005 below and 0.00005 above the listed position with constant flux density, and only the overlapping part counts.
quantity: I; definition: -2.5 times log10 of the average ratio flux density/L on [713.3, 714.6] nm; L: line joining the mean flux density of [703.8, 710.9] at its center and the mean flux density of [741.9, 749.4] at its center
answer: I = 0.29 mag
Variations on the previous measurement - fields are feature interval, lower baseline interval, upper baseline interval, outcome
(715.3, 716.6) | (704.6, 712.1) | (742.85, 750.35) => 0.152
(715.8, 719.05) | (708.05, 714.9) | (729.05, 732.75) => 0.078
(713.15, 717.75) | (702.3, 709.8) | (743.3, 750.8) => 0.253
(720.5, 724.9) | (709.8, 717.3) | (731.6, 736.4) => 0.014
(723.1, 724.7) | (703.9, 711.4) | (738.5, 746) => 0.064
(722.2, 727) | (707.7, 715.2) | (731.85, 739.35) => 0.007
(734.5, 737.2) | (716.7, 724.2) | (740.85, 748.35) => -0.036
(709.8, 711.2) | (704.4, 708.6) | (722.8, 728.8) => 0.174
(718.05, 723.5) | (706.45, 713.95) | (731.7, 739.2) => 0.094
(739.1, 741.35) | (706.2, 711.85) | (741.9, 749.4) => -0.036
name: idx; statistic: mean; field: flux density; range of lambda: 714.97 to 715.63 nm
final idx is 67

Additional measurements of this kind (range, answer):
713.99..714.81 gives 66.2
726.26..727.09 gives 85.5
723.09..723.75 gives 81.2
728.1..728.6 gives 86.6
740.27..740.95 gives 98.4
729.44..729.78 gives 84.2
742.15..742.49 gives 88.3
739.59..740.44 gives 92.9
